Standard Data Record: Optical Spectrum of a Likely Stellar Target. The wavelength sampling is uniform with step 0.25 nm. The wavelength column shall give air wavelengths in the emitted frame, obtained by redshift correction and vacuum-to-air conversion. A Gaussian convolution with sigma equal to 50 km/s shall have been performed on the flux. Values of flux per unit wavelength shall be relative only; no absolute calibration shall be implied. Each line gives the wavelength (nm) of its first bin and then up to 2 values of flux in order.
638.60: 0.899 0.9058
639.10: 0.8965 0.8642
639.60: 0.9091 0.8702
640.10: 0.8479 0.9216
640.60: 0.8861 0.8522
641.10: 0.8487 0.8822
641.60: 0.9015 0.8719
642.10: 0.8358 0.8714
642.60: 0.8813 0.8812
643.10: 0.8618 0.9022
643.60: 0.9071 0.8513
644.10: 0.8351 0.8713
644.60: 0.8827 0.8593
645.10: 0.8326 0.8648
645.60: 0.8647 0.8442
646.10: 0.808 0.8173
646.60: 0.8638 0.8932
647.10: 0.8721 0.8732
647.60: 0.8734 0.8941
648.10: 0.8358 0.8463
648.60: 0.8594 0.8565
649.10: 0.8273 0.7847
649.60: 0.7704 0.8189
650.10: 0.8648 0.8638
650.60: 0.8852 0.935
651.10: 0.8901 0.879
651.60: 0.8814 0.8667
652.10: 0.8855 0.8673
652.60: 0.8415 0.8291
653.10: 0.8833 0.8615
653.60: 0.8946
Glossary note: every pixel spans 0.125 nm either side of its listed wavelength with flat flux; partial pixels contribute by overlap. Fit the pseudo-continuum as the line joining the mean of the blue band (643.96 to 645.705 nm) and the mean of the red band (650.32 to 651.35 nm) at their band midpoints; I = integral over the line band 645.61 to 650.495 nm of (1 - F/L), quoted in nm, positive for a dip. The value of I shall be 0.17 nm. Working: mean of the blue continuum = 0.859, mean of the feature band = 0.846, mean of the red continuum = 0.895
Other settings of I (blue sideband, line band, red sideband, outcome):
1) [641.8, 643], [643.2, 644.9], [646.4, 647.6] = -0.01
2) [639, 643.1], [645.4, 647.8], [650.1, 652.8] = 0.05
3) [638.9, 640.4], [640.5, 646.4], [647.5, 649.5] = 0.03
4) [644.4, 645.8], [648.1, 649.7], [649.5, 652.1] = 0.07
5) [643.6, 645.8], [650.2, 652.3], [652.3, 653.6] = -0.06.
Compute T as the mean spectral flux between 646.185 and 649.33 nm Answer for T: 0.856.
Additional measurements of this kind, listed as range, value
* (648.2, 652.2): 0.857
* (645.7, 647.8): 0.857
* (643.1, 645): 0.871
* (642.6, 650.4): 0.855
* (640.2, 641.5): 0.878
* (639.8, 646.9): 0.866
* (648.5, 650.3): 0.827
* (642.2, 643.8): 0.882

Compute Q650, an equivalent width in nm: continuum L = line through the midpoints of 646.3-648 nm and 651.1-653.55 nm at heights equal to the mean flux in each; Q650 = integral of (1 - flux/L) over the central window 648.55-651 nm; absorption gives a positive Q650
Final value 0.07 nm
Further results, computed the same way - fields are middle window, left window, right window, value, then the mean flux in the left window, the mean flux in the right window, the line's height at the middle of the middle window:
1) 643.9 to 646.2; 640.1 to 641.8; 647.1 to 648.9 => 0.05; 0.879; 0.864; 0.87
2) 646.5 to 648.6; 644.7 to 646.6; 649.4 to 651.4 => -0.05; 0.844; 0.86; 0.85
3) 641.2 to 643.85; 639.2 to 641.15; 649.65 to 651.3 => -0.01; 0.876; 0.872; 0.875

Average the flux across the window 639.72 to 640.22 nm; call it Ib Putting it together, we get 0.86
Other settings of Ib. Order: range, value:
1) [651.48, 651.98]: 0.874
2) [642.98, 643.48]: 0.882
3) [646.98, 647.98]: 0.878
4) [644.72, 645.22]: 0.846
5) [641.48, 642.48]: 0.87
